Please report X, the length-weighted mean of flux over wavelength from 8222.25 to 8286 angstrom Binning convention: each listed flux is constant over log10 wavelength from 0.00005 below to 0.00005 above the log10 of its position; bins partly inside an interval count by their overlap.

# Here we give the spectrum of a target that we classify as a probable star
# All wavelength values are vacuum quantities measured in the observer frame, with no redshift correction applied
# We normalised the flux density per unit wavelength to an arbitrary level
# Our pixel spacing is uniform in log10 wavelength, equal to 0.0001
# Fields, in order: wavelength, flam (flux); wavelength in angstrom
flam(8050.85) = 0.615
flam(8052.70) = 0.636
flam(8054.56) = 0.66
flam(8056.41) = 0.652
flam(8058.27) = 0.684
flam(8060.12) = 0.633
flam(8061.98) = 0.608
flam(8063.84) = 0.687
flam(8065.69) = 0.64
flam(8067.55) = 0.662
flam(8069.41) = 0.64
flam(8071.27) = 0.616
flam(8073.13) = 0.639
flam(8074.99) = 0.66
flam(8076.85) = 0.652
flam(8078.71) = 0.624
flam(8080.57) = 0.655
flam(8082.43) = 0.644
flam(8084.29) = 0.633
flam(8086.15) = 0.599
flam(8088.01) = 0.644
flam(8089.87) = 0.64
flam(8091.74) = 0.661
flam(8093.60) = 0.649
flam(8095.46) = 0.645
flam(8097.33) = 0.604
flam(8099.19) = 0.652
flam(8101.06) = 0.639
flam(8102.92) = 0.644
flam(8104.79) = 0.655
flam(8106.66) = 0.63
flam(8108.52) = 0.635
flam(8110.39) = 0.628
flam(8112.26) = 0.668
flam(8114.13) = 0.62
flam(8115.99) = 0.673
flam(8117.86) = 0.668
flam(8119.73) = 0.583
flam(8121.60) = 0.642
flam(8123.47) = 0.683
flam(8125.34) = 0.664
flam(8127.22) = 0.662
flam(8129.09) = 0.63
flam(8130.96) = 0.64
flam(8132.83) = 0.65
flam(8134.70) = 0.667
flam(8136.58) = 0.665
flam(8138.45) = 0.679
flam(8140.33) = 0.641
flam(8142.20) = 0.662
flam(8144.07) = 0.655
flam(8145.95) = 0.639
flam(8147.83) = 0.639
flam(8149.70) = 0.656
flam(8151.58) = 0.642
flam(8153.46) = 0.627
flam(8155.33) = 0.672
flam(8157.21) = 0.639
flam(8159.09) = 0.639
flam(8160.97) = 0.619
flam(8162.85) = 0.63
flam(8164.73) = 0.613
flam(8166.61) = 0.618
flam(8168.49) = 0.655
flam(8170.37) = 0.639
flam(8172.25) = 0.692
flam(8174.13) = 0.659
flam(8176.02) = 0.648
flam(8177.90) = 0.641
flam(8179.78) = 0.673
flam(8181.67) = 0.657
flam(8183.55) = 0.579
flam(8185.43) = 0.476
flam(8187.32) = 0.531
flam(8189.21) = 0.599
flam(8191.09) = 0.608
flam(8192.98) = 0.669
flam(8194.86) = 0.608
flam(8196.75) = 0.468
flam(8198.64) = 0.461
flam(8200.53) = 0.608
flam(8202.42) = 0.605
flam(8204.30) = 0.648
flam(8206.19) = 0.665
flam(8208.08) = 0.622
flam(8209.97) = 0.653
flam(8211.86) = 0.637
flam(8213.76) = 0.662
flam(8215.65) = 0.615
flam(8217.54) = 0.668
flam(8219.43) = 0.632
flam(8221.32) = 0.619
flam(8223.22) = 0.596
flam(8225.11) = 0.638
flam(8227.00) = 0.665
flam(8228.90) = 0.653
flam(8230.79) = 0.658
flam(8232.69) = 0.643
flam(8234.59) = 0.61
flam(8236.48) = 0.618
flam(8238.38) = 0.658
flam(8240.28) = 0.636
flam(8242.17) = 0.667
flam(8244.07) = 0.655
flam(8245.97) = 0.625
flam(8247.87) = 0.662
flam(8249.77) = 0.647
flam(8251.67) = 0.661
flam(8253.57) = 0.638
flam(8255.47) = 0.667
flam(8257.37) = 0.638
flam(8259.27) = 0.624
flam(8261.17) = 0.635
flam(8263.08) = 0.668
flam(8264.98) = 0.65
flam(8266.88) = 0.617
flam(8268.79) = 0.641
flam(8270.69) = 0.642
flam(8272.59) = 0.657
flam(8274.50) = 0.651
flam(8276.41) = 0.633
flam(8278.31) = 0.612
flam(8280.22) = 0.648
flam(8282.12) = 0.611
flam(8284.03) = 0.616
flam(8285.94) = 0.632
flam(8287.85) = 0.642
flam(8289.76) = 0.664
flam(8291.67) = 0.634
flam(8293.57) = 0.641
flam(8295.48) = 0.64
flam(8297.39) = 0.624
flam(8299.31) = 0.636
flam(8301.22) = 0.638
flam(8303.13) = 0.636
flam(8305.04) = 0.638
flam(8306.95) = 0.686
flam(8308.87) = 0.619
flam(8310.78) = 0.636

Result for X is 0.64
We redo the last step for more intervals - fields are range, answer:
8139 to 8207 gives 0.622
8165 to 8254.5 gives 0.626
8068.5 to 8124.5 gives 0.641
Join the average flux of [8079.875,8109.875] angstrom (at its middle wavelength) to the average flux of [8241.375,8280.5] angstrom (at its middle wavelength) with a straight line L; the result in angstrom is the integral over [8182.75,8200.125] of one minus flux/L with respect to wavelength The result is 2.3 angstrom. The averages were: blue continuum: 0.639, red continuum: 0.644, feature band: 0.557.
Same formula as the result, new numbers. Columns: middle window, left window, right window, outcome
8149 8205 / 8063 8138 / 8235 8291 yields 2.4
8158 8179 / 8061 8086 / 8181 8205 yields -1.8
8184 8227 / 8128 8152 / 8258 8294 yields 2.7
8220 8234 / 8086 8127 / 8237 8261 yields 0.2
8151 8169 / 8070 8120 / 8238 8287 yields 0.2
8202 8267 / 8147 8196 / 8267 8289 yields -1.1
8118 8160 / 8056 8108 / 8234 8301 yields -0.5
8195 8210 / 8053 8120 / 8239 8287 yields 1.3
